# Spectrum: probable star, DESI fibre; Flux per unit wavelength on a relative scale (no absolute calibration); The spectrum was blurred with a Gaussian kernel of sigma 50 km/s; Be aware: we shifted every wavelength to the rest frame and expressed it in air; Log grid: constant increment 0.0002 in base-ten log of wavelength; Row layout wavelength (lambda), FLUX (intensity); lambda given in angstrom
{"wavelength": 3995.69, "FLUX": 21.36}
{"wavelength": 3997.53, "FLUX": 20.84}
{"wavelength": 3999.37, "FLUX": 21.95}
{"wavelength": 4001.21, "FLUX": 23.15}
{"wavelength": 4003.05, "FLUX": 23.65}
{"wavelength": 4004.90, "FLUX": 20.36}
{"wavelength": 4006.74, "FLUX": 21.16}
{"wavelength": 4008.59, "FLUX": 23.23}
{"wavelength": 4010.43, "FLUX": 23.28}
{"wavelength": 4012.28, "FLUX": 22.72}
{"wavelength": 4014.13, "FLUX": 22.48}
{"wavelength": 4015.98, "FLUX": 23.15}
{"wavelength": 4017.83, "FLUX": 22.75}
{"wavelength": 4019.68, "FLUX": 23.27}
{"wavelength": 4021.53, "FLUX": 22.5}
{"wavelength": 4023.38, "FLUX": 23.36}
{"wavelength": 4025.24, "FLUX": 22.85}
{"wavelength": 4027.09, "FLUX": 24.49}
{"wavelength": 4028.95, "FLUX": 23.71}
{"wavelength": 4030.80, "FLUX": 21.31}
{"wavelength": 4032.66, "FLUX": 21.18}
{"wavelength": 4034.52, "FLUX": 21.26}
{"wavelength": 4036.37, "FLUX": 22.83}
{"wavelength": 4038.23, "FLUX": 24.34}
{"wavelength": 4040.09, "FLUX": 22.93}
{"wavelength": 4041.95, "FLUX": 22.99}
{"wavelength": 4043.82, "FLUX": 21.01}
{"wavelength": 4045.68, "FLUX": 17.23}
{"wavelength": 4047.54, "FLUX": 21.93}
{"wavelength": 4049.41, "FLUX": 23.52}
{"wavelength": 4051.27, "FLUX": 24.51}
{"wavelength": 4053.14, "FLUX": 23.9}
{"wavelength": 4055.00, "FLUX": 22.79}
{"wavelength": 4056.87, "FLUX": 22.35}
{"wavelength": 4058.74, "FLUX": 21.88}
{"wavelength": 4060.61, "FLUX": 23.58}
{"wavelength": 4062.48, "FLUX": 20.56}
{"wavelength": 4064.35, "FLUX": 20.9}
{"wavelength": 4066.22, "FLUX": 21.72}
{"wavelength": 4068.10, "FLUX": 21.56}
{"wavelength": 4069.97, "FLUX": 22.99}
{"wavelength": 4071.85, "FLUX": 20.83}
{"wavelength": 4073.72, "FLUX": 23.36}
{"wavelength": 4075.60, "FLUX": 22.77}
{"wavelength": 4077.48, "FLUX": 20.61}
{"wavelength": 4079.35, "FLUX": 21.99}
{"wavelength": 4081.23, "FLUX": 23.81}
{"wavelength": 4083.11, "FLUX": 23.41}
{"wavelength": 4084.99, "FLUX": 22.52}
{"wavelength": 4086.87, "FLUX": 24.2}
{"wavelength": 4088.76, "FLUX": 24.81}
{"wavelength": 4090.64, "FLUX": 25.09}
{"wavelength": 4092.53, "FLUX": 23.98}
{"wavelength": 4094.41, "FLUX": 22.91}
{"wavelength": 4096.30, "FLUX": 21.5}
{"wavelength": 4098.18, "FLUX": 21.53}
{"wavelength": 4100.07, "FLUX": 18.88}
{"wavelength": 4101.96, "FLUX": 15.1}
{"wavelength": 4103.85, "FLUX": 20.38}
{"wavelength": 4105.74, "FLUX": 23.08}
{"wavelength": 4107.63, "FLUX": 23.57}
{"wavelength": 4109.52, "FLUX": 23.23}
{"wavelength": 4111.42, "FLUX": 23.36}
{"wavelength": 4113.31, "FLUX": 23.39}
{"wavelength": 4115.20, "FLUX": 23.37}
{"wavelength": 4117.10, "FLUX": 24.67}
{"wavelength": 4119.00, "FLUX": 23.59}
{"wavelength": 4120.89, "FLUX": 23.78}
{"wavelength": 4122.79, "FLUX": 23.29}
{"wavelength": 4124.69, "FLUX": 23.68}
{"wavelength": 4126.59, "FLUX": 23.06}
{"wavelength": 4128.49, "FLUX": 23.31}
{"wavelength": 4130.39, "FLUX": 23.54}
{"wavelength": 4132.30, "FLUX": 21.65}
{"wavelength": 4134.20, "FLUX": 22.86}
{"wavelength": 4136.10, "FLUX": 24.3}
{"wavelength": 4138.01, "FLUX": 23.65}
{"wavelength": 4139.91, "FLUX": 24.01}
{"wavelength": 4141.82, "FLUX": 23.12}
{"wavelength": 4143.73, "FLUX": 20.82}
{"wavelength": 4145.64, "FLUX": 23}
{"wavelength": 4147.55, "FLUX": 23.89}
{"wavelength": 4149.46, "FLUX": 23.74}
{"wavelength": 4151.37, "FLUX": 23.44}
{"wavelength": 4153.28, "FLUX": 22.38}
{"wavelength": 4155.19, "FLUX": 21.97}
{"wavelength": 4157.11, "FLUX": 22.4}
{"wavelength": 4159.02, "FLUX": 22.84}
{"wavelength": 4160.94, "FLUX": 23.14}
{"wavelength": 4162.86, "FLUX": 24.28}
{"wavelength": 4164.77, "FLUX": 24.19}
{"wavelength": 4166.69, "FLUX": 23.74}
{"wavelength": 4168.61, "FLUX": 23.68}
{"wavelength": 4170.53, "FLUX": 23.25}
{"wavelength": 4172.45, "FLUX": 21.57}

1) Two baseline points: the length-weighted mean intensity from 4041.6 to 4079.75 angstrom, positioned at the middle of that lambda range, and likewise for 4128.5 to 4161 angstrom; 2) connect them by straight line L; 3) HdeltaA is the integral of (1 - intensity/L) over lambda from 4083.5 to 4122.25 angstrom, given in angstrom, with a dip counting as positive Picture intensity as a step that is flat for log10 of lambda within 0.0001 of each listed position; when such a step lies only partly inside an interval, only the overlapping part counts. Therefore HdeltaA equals -0.3 angstrom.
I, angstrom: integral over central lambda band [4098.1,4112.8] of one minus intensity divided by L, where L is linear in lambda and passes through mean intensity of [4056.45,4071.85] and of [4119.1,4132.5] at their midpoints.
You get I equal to 1.1 angstrom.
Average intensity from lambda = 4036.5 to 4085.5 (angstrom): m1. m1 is 22.3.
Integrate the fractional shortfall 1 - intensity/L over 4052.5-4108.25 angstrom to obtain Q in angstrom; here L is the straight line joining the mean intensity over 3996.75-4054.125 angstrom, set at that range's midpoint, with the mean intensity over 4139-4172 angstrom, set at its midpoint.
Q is 1.4 angstrom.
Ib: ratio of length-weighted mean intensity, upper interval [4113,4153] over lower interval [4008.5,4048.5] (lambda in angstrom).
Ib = 1.0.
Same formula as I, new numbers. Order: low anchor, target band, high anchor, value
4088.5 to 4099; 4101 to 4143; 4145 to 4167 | 0.6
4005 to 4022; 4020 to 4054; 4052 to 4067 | -0.2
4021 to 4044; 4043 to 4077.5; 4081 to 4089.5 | 1.8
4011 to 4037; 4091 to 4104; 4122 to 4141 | 1.3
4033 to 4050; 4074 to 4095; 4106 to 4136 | -0.5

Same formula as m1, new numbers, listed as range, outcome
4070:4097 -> 23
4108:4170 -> 23.3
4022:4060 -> 22.5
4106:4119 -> 23.6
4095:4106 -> 20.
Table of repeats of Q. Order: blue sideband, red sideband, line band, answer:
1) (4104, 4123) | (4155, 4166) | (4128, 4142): 0.0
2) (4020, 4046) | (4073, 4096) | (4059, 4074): 0.7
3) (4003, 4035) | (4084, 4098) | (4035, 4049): 0.6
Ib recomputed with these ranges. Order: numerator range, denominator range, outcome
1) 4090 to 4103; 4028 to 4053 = 0.95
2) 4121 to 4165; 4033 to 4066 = 1.04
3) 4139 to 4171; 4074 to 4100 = 1.01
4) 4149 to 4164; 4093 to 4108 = 1.10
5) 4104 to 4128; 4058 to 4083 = 1.06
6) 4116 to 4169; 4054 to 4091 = 1.03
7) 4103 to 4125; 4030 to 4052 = 1.06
